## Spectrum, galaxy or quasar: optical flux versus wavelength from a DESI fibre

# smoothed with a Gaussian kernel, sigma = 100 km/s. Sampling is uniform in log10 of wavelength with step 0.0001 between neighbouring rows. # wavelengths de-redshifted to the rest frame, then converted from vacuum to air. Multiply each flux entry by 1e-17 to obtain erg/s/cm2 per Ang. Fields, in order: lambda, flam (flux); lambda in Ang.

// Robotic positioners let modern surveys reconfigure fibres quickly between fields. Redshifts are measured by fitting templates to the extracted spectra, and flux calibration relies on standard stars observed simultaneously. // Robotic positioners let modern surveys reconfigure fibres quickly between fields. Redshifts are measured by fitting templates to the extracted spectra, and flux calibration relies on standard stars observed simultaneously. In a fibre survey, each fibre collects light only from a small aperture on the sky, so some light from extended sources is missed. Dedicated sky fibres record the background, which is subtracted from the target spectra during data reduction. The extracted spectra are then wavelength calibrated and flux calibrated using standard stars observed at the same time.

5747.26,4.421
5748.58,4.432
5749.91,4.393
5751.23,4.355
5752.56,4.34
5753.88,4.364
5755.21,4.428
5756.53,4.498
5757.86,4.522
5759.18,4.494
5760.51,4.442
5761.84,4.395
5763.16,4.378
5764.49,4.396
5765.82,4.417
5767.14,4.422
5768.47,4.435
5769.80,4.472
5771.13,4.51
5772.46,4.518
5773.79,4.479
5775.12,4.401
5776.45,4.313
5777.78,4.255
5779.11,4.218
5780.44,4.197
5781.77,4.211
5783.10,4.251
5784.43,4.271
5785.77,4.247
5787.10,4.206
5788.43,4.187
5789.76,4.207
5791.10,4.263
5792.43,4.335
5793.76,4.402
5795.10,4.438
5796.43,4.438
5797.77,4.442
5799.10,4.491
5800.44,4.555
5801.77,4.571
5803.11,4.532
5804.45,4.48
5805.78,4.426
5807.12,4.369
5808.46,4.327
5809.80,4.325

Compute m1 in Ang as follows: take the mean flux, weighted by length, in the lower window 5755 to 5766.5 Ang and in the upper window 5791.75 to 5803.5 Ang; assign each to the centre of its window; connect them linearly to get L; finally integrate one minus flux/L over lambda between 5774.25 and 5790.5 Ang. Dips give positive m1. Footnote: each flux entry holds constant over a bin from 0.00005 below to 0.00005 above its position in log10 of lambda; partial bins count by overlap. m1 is 0.8 Ang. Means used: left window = 4.45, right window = 4.47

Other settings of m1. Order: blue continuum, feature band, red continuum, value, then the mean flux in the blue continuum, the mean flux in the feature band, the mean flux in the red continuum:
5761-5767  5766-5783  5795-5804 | 0.2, 4.4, 4.37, 4.5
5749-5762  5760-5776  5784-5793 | -0.3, 4.42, 4.44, 4.24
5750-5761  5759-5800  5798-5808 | 0.9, 4.43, 4.36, 4.48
